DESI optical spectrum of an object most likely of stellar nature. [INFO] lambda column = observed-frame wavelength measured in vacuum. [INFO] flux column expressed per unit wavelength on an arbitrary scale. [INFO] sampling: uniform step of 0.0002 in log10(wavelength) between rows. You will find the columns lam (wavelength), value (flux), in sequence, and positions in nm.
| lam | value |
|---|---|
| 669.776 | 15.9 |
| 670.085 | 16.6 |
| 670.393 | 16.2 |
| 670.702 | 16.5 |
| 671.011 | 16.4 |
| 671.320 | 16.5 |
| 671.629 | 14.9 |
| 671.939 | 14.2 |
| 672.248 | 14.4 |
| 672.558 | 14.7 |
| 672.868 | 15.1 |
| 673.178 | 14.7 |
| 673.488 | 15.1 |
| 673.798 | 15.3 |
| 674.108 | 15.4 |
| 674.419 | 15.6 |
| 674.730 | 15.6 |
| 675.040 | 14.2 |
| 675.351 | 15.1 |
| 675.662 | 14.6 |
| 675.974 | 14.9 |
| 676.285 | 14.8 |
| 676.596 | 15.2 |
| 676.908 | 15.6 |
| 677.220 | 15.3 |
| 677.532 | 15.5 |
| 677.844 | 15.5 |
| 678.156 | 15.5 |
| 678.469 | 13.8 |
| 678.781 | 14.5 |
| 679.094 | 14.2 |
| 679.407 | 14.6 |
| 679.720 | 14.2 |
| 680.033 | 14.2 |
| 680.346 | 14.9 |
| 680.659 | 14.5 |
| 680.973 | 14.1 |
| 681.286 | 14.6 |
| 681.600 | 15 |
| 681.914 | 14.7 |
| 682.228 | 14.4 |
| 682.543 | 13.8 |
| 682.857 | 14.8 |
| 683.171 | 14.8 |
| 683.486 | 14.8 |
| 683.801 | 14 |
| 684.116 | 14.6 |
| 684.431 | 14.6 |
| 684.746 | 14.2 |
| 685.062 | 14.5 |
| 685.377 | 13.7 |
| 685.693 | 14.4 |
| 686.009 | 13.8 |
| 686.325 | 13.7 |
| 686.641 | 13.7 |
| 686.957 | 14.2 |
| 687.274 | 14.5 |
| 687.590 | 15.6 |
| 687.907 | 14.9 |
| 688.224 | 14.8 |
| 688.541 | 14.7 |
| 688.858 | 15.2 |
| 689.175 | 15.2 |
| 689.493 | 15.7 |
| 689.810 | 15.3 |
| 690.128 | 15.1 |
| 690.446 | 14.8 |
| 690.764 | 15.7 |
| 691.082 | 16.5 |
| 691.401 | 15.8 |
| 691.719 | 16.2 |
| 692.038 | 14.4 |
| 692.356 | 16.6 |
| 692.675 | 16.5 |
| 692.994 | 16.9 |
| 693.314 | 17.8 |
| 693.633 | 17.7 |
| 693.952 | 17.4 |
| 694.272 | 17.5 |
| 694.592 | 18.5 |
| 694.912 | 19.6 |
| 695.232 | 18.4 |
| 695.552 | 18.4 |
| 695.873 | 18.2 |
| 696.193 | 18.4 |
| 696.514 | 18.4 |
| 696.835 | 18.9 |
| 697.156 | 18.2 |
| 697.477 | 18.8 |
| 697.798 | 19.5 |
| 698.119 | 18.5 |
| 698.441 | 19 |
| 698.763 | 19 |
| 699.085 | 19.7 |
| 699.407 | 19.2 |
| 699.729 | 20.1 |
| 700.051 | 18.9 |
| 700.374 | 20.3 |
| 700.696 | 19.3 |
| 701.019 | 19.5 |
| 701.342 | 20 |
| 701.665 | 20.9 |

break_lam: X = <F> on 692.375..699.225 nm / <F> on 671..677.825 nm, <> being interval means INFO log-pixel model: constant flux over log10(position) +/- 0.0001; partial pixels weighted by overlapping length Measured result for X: 1.2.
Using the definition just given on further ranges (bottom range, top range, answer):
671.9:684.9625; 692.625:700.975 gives 1.26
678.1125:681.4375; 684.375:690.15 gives 1.01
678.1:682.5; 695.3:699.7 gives 1.30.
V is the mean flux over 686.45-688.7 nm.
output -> 14.6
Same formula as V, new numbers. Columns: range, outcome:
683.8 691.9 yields 14.8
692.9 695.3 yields 18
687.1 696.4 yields 16.4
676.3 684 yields 14.7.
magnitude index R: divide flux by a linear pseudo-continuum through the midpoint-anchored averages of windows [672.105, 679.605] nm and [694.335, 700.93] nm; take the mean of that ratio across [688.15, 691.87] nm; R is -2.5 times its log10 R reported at 0.14 mag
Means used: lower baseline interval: 15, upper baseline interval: 18.9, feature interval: 15.4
